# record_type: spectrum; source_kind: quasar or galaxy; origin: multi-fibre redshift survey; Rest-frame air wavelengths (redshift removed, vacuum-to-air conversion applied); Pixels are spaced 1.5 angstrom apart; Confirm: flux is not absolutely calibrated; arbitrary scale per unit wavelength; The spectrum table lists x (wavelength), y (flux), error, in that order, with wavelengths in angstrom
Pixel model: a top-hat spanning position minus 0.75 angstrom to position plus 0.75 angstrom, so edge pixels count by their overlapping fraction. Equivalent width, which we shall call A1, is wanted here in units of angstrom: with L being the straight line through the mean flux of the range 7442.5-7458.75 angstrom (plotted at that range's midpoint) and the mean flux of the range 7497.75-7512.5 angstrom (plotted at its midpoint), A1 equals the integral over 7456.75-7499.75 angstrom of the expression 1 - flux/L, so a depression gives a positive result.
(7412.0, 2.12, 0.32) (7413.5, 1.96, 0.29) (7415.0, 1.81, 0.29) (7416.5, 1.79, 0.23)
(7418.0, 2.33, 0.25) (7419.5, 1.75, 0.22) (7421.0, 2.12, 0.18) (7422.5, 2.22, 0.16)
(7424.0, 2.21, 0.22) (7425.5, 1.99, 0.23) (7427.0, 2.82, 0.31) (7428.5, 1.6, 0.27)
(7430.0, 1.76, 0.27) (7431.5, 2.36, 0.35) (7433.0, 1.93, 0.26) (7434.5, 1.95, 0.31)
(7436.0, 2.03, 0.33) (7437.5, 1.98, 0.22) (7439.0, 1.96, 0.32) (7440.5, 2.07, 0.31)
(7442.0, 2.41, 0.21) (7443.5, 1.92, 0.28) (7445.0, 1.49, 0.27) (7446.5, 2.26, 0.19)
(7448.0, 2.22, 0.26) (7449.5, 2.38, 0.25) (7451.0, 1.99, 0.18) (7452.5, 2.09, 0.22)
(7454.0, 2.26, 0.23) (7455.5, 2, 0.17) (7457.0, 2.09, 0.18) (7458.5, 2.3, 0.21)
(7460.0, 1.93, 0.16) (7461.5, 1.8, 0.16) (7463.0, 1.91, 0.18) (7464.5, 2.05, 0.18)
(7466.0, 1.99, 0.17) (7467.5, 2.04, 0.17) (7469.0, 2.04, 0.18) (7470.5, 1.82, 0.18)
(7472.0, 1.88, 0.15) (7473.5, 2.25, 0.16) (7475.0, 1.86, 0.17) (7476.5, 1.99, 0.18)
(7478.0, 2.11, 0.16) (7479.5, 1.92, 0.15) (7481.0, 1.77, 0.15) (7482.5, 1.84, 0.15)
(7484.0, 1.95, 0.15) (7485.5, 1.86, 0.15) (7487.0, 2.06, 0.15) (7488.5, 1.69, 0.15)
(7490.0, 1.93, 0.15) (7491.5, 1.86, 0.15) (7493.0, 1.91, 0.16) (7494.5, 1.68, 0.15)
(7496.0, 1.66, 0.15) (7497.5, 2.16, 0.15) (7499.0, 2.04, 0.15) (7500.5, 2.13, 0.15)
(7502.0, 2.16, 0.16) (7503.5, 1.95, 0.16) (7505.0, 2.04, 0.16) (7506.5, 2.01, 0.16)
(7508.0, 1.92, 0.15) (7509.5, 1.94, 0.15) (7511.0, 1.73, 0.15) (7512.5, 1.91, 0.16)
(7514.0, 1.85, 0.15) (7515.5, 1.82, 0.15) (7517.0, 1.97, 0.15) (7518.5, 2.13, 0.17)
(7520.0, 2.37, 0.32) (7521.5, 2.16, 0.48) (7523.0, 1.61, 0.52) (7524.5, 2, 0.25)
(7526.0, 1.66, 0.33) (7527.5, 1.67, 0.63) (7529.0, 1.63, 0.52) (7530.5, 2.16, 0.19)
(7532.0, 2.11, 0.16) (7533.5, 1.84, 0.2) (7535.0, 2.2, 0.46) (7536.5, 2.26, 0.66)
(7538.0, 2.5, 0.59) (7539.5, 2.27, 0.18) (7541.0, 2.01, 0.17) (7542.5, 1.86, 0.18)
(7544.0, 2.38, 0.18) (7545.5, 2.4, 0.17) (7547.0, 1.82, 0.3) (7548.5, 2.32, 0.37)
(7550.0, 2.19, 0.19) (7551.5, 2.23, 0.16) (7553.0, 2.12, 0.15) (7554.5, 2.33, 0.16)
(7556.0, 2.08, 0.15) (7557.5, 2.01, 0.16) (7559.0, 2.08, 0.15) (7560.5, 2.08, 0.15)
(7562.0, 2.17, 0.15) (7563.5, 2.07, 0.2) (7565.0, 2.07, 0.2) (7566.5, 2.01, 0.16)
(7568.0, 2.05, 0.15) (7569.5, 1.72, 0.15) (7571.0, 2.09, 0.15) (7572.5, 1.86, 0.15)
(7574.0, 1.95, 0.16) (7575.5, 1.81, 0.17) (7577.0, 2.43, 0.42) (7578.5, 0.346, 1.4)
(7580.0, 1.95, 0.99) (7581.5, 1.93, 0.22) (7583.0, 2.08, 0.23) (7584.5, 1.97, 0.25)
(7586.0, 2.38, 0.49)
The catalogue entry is 2.1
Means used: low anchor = 2.09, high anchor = 1.99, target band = 1.94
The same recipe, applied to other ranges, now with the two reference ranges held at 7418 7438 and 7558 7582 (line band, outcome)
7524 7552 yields -1.9 angstrom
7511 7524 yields 0.0 angstrom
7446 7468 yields -0.5 angstrom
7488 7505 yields 0.5 angstrom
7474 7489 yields 0.7 angstrom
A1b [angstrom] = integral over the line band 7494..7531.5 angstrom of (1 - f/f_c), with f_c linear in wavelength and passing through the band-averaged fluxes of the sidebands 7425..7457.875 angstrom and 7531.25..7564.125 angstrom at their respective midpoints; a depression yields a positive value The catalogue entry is 3.3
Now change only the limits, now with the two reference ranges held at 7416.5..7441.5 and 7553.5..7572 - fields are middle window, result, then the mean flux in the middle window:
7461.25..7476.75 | 0.7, 1.97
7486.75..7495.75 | 1.0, 1.83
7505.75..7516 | 0.9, 1.88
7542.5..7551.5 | -0.6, 2.19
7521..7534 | 1.2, 1.87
